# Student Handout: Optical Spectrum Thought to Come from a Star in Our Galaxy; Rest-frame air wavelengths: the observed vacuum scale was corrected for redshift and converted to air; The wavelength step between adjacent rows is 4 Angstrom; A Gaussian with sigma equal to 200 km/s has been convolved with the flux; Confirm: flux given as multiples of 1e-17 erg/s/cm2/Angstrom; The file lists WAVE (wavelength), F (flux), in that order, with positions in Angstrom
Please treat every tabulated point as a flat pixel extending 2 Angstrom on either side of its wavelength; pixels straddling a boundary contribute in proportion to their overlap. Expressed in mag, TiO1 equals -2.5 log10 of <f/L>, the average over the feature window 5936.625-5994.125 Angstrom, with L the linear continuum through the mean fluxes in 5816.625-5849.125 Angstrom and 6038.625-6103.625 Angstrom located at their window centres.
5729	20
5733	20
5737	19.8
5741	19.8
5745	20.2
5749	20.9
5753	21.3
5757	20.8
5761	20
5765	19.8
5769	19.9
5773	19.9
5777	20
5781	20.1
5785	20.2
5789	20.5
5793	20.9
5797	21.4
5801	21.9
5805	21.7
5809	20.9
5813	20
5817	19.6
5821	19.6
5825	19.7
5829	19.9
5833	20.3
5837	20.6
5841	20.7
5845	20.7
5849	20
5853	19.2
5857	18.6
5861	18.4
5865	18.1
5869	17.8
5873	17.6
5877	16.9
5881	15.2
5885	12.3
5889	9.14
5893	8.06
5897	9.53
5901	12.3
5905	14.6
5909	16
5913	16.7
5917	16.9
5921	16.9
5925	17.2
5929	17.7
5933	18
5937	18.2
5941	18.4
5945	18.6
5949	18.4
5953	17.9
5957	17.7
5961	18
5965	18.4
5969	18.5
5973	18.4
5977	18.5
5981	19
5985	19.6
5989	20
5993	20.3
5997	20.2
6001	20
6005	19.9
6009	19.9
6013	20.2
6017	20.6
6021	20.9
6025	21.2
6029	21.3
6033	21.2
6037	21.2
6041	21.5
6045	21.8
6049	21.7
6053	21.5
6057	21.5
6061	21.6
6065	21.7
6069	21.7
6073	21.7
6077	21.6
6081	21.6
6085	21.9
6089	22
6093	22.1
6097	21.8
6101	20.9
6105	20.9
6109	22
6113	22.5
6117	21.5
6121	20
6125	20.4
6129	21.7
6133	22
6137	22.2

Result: 0.13 mag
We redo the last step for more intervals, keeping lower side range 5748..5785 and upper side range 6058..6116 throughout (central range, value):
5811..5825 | 0.042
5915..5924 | 0.232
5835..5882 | 0.108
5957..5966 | 0.171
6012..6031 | 0.028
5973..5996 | 0.098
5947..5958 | 0.171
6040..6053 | -0.006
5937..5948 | 0.145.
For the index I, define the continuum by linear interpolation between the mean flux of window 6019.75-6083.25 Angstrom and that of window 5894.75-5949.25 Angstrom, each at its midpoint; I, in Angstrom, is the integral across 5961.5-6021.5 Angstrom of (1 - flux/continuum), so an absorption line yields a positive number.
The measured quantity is -1.5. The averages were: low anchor 16.3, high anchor 21.5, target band 19.6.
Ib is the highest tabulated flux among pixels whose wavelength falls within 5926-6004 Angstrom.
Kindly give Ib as 20.3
